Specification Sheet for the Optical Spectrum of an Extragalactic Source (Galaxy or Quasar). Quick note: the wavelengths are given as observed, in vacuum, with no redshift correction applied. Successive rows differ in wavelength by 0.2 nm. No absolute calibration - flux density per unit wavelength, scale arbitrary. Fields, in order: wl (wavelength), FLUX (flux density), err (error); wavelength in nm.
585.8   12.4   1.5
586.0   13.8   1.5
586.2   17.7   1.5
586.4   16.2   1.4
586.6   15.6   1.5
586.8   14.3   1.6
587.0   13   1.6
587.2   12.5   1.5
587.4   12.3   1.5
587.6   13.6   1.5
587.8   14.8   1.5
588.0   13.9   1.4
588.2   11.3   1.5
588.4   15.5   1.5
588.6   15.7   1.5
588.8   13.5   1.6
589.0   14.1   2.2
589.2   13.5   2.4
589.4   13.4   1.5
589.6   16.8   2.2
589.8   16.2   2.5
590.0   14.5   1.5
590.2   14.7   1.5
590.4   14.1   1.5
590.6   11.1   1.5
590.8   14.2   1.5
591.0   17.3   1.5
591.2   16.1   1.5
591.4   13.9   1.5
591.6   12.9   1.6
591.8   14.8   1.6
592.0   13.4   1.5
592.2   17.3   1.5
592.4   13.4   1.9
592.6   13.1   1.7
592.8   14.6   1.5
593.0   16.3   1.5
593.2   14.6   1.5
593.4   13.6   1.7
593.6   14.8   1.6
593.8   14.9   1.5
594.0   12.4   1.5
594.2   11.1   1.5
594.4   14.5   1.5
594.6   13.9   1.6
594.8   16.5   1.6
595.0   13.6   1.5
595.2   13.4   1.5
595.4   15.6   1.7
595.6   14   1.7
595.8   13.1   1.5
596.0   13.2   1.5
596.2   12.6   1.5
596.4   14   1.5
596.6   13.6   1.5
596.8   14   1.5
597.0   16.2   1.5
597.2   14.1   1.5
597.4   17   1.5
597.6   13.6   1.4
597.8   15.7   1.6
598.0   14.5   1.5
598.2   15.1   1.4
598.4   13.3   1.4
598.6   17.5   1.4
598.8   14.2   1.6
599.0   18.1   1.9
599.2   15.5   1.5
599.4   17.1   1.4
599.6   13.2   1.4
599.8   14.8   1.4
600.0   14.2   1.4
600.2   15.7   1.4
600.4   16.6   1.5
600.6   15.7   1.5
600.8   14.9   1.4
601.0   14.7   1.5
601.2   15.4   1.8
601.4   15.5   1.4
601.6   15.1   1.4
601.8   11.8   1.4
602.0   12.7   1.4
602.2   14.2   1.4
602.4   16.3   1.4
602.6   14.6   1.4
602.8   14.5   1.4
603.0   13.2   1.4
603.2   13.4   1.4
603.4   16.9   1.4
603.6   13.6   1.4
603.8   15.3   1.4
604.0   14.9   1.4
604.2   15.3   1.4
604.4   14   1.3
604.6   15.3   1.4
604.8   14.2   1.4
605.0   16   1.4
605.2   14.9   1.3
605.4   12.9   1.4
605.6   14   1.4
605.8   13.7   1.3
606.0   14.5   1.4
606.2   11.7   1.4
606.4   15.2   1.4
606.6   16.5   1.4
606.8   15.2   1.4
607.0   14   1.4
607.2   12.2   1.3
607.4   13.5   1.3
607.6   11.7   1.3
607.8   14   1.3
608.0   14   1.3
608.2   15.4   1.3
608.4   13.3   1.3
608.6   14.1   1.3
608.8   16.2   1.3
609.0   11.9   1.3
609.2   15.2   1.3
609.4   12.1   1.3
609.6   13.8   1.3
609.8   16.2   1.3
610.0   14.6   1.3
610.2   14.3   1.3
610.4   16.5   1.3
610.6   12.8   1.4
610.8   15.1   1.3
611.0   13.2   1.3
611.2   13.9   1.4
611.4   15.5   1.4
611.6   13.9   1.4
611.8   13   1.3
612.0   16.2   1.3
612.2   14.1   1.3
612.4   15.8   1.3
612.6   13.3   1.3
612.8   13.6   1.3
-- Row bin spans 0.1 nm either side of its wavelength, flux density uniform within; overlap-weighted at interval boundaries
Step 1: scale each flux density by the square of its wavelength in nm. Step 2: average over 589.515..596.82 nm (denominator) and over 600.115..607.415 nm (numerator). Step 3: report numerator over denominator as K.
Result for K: 1.06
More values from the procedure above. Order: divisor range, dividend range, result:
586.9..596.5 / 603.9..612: 1.06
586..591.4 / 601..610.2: 1.05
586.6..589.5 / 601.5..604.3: 1.10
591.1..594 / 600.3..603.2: 1.04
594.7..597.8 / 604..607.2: 1.04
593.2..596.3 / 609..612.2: 1.09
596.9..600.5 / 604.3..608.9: 0.95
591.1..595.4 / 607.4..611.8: 1.05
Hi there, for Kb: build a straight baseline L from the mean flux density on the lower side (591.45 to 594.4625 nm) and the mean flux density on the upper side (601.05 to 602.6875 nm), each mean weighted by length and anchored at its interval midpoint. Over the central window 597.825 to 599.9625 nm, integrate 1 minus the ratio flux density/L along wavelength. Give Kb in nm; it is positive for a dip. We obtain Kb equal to -0.14 nm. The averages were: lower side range 14.1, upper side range 14.5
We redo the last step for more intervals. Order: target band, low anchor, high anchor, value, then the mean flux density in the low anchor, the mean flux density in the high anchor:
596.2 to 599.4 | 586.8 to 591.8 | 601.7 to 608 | -0.21 nm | 14.1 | 14.2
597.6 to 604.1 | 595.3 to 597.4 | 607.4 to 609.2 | -0.39 nm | 14.2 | 13.9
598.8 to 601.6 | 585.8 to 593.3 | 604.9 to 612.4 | -0.22 nm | 14.4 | 14.2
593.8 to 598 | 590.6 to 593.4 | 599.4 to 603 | 0.15 nm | 14.6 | 14.7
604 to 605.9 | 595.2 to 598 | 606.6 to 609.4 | -0.06 nm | 14.3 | 13.9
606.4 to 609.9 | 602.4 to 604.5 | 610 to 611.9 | 0.07 nm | 14.7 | 14.3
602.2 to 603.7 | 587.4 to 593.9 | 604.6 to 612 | -0.04 nm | 14.4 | 14.2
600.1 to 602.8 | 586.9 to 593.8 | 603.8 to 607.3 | -0.09 nm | 14.3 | 14.4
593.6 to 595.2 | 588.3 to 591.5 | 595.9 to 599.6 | 0.10 nm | 14.7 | 14.9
